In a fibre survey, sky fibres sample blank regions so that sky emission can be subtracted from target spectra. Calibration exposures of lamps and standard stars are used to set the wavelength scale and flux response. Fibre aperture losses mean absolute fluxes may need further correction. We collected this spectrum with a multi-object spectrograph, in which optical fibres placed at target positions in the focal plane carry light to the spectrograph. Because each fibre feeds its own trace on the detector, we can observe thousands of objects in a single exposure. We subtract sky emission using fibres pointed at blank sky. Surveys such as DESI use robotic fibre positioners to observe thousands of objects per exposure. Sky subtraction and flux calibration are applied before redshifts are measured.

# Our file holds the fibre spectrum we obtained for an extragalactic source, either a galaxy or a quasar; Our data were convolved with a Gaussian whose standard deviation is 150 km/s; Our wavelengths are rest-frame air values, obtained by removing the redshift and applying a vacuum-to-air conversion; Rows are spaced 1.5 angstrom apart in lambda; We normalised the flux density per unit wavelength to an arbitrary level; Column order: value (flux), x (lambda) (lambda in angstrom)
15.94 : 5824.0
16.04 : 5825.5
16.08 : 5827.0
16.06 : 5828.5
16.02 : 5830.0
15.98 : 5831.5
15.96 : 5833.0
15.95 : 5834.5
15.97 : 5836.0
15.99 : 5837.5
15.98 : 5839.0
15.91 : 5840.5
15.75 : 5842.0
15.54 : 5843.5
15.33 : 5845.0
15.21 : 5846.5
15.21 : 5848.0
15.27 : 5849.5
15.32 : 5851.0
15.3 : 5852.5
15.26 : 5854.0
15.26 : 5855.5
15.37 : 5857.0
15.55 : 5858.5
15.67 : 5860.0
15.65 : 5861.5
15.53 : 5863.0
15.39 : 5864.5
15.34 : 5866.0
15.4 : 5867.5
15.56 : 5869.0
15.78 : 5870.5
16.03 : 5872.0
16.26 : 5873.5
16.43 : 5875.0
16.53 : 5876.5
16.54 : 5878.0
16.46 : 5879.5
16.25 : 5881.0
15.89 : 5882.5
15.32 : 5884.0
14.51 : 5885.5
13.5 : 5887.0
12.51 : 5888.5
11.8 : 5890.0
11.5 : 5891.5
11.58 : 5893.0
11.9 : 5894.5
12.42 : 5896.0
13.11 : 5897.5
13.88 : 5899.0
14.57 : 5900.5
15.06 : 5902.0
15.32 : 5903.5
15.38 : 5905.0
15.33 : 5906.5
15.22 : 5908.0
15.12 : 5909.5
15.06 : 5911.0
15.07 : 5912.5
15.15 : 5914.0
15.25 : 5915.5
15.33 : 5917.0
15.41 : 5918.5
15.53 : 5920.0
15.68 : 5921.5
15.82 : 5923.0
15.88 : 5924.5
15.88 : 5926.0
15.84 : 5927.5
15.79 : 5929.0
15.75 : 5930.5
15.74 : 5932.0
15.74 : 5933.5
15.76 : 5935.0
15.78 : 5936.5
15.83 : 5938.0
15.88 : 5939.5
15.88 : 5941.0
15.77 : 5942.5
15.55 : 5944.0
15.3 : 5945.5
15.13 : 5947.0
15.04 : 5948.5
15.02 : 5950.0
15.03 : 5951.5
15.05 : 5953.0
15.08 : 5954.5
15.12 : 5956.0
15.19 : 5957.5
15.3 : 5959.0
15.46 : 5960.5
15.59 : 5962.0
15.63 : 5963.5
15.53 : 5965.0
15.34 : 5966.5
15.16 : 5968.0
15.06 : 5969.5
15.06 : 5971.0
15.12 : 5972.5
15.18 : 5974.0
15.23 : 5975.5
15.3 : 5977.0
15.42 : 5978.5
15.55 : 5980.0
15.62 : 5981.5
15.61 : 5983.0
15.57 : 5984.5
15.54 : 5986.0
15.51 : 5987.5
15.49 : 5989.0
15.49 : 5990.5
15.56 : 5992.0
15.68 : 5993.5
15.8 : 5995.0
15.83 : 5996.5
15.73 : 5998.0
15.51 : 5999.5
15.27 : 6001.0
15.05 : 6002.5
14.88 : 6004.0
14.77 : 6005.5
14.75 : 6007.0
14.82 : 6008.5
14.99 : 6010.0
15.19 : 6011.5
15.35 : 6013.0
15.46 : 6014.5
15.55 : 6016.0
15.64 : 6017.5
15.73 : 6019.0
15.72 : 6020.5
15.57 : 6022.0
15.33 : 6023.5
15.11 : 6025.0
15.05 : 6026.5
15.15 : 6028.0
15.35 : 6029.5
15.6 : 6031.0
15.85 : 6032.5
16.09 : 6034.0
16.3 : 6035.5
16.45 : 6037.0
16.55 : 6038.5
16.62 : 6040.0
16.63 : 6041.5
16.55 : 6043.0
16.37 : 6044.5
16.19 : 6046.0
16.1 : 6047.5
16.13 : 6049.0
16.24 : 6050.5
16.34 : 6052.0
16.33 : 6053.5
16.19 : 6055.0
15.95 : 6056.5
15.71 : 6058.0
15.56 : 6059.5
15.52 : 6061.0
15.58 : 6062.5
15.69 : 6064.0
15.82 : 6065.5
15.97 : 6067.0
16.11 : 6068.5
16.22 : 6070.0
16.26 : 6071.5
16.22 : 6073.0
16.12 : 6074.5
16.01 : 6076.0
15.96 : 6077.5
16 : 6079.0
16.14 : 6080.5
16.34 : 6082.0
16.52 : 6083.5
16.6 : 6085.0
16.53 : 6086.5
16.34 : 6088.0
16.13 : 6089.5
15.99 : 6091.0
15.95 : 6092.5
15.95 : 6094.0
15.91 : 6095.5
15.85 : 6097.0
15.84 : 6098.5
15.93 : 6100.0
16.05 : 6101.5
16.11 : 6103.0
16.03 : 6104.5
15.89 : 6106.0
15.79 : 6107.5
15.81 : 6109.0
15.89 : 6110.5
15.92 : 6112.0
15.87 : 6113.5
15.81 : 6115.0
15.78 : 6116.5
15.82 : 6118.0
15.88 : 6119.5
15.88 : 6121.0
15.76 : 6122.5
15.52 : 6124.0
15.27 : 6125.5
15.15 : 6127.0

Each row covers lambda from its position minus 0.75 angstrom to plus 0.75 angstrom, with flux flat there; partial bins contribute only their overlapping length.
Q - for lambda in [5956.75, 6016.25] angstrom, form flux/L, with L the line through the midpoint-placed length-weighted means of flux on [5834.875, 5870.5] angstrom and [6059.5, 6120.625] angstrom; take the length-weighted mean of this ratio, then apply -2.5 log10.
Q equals 0.031 mag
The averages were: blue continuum 15.5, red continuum 16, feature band 15.4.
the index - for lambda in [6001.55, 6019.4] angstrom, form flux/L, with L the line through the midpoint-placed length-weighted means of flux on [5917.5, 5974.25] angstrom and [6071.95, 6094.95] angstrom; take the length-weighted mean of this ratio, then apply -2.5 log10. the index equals 0.04 mag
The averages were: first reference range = 15.5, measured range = 15.2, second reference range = 16.2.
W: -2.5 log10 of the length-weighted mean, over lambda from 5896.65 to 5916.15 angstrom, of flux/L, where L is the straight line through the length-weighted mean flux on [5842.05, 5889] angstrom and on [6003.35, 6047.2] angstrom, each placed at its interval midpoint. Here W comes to 0.046 mag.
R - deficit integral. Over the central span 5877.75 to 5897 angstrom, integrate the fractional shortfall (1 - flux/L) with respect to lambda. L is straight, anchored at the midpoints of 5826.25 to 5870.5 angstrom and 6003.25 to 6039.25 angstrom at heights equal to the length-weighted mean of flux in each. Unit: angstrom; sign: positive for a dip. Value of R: 2.2 angstrom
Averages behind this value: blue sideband 15.6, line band 13.8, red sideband 15.5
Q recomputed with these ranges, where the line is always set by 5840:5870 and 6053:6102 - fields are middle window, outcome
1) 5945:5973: 0.035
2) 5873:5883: -0.058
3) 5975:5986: 0.021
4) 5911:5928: 0.008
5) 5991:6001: 0.012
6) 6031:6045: -0.027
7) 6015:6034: 0.028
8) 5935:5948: 0.003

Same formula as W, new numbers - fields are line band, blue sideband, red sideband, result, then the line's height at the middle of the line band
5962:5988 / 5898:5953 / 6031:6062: 0.02 mag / 15.7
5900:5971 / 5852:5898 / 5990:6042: -0.02 mag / 15.1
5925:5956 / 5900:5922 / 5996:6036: -0.02 mag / 15.3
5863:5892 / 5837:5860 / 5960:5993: 0.02 mag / 15.5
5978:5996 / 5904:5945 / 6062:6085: 0.01 mag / 15.8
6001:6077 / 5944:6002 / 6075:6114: 0.00 mag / 15.7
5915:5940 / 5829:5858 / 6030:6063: 0.01 mag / 15.8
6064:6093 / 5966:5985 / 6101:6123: -0.03 mag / 15.7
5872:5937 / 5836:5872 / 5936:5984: 0.03 mag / 15.4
